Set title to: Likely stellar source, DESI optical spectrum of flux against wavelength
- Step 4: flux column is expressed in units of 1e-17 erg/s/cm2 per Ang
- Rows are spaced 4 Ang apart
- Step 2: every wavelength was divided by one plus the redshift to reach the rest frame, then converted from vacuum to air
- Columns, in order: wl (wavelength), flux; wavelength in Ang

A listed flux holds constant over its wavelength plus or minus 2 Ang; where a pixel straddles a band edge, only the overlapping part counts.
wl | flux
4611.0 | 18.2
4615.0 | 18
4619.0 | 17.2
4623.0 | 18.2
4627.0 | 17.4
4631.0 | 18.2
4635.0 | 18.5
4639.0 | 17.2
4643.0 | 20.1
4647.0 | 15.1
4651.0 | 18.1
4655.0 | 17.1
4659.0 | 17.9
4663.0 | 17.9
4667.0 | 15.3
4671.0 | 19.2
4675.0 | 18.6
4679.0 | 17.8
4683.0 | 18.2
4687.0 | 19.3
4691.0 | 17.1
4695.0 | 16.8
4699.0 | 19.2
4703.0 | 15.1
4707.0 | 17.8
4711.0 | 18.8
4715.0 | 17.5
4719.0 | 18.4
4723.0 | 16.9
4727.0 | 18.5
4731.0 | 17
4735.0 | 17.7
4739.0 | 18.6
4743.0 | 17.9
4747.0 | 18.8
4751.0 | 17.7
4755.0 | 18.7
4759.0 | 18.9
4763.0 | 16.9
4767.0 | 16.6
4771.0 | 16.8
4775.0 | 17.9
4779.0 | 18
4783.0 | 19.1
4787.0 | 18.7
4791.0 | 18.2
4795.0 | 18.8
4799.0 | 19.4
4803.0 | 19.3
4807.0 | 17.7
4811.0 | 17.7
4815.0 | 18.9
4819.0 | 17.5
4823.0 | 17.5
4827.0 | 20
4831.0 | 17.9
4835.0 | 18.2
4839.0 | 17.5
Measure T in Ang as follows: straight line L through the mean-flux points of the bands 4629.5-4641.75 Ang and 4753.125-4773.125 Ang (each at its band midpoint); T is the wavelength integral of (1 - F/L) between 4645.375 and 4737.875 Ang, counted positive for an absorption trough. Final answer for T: 1.1 Ang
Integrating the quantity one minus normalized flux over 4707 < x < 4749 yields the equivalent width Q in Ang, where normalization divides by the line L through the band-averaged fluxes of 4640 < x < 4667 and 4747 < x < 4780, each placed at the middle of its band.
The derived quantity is -0.8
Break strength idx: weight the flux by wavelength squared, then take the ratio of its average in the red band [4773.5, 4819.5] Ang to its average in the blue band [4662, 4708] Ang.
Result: 1.1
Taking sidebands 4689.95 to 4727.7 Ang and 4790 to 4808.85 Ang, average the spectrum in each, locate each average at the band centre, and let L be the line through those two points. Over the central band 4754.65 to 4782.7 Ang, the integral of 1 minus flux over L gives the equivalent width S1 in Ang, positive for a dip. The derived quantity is 0.9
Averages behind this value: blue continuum 17.6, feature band 17.7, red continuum 18.7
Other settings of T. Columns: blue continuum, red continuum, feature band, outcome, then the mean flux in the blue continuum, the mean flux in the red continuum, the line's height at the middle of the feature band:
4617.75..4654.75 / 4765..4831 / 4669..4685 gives -0.5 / 17.8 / 18.2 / 17.9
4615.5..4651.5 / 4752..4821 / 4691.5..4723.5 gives 0.7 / 17.8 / 18.2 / 18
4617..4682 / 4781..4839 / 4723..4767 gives 0.5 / 17.7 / 18.5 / 18.2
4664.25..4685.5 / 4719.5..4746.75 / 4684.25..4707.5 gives 0.4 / 17.9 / 17.9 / 17.9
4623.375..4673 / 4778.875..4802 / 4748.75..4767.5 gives 0.7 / 17.7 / 18.8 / 18.5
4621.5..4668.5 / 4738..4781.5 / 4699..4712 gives 0.2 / 17.6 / 17.9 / 17.8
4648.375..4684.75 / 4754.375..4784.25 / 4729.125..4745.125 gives 0.0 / 17.7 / 17.8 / 17.8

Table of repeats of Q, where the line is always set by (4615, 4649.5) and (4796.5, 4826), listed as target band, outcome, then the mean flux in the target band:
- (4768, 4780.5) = 0.5 Ang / 17.5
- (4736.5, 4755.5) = -0.2 Ang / 18.3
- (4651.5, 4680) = 0.3 Ang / 17.7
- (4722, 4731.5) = 0.2 Ang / 17.6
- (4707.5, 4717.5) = 0.0 Ang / 18.1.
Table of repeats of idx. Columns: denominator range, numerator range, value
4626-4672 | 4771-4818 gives 1.11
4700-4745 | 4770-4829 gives 1.07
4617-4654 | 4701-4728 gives 1.02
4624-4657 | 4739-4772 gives 1.06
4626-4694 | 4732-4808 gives 1.07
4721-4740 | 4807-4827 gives 1.06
